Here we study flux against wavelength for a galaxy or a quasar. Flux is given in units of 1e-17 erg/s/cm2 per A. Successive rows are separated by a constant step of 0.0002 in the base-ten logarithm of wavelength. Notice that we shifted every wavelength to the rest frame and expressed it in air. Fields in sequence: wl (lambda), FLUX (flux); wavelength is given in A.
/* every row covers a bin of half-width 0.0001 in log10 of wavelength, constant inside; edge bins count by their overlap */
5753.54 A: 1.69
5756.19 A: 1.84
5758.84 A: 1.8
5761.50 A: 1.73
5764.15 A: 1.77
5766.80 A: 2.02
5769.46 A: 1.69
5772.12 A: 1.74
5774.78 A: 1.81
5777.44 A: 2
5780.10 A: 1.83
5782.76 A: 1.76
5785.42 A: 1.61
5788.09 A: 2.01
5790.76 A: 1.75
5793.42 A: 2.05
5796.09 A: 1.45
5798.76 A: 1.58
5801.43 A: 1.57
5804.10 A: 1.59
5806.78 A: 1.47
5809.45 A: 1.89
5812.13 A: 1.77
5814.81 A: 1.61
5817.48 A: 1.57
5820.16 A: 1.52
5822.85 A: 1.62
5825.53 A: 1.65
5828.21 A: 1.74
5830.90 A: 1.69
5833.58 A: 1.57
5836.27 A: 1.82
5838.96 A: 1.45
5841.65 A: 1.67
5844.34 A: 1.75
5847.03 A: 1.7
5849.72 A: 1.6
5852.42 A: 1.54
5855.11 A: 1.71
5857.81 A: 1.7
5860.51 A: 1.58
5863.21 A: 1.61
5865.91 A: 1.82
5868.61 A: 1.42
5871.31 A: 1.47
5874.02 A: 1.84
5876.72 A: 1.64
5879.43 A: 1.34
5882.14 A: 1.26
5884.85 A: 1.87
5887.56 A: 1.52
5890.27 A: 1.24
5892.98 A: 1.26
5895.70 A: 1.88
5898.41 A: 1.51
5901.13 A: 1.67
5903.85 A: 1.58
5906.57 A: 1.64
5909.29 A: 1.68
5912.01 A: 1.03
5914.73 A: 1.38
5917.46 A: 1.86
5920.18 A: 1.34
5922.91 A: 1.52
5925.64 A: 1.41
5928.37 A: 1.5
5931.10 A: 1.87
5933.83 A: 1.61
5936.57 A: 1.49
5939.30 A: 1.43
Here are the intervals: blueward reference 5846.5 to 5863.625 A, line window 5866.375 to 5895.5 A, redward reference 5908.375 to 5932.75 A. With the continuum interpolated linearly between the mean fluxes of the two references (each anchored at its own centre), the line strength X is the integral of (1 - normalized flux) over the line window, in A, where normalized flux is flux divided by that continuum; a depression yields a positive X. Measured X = 1.3 A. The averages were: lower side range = 1.63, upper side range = 1.51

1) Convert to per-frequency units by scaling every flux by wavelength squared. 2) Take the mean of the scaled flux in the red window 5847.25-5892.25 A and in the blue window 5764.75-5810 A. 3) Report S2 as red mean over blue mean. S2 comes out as 0.9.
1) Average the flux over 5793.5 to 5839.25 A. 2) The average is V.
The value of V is 1.64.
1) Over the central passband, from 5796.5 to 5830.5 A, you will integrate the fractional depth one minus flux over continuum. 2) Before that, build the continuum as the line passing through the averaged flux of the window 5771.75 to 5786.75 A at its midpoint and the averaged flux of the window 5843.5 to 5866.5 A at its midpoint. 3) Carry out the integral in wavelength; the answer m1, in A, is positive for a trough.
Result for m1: 2.1 A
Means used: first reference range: 1.8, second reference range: 1.66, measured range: 1.63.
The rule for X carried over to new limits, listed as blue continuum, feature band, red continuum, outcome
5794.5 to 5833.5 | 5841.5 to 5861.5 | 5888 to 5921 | -1.02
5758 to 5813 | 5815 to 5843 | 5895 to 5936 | 1.00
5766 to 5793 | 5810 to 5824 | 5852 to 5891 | 0.74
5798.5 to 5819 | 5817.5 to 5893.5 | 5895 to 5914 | -0.06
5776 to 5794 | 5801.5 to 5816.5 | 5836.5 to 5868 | 1.04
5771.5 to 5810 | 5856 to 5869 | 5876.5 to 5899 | -0.72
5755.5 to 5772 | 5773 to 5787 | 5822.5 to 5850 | -0.26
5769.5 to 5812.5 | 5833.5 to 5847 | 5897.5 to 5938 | -0.02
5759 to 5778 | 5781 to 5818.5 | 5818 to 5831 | 0.43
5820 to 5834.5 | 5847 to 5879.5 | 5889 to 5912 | -0.70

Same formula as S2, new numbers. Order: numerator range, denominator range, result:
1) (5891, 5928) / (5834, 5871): 0.94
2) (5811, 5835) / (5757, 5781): 0.92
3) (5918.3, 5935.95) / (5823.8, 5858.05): 0.96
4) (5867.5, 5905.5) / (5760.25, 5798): 0.89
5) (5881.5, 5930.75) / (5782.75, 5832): 0.94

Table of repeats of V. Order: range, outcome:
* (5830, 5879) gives 1.64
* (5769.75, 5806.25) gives 1.74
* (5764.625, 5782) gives 1.84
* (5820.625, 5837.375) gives 1.67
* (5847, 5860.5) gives 1.64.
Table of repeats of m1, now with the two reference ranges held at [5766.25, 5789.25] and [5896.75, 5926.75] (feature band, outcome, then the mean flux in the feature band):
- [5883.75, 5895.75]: 0.4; 1.51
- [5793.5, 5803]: 0.9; 1.6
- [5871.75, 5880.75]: 0.0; 1.59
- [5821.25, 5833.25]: 0.3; 1.66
